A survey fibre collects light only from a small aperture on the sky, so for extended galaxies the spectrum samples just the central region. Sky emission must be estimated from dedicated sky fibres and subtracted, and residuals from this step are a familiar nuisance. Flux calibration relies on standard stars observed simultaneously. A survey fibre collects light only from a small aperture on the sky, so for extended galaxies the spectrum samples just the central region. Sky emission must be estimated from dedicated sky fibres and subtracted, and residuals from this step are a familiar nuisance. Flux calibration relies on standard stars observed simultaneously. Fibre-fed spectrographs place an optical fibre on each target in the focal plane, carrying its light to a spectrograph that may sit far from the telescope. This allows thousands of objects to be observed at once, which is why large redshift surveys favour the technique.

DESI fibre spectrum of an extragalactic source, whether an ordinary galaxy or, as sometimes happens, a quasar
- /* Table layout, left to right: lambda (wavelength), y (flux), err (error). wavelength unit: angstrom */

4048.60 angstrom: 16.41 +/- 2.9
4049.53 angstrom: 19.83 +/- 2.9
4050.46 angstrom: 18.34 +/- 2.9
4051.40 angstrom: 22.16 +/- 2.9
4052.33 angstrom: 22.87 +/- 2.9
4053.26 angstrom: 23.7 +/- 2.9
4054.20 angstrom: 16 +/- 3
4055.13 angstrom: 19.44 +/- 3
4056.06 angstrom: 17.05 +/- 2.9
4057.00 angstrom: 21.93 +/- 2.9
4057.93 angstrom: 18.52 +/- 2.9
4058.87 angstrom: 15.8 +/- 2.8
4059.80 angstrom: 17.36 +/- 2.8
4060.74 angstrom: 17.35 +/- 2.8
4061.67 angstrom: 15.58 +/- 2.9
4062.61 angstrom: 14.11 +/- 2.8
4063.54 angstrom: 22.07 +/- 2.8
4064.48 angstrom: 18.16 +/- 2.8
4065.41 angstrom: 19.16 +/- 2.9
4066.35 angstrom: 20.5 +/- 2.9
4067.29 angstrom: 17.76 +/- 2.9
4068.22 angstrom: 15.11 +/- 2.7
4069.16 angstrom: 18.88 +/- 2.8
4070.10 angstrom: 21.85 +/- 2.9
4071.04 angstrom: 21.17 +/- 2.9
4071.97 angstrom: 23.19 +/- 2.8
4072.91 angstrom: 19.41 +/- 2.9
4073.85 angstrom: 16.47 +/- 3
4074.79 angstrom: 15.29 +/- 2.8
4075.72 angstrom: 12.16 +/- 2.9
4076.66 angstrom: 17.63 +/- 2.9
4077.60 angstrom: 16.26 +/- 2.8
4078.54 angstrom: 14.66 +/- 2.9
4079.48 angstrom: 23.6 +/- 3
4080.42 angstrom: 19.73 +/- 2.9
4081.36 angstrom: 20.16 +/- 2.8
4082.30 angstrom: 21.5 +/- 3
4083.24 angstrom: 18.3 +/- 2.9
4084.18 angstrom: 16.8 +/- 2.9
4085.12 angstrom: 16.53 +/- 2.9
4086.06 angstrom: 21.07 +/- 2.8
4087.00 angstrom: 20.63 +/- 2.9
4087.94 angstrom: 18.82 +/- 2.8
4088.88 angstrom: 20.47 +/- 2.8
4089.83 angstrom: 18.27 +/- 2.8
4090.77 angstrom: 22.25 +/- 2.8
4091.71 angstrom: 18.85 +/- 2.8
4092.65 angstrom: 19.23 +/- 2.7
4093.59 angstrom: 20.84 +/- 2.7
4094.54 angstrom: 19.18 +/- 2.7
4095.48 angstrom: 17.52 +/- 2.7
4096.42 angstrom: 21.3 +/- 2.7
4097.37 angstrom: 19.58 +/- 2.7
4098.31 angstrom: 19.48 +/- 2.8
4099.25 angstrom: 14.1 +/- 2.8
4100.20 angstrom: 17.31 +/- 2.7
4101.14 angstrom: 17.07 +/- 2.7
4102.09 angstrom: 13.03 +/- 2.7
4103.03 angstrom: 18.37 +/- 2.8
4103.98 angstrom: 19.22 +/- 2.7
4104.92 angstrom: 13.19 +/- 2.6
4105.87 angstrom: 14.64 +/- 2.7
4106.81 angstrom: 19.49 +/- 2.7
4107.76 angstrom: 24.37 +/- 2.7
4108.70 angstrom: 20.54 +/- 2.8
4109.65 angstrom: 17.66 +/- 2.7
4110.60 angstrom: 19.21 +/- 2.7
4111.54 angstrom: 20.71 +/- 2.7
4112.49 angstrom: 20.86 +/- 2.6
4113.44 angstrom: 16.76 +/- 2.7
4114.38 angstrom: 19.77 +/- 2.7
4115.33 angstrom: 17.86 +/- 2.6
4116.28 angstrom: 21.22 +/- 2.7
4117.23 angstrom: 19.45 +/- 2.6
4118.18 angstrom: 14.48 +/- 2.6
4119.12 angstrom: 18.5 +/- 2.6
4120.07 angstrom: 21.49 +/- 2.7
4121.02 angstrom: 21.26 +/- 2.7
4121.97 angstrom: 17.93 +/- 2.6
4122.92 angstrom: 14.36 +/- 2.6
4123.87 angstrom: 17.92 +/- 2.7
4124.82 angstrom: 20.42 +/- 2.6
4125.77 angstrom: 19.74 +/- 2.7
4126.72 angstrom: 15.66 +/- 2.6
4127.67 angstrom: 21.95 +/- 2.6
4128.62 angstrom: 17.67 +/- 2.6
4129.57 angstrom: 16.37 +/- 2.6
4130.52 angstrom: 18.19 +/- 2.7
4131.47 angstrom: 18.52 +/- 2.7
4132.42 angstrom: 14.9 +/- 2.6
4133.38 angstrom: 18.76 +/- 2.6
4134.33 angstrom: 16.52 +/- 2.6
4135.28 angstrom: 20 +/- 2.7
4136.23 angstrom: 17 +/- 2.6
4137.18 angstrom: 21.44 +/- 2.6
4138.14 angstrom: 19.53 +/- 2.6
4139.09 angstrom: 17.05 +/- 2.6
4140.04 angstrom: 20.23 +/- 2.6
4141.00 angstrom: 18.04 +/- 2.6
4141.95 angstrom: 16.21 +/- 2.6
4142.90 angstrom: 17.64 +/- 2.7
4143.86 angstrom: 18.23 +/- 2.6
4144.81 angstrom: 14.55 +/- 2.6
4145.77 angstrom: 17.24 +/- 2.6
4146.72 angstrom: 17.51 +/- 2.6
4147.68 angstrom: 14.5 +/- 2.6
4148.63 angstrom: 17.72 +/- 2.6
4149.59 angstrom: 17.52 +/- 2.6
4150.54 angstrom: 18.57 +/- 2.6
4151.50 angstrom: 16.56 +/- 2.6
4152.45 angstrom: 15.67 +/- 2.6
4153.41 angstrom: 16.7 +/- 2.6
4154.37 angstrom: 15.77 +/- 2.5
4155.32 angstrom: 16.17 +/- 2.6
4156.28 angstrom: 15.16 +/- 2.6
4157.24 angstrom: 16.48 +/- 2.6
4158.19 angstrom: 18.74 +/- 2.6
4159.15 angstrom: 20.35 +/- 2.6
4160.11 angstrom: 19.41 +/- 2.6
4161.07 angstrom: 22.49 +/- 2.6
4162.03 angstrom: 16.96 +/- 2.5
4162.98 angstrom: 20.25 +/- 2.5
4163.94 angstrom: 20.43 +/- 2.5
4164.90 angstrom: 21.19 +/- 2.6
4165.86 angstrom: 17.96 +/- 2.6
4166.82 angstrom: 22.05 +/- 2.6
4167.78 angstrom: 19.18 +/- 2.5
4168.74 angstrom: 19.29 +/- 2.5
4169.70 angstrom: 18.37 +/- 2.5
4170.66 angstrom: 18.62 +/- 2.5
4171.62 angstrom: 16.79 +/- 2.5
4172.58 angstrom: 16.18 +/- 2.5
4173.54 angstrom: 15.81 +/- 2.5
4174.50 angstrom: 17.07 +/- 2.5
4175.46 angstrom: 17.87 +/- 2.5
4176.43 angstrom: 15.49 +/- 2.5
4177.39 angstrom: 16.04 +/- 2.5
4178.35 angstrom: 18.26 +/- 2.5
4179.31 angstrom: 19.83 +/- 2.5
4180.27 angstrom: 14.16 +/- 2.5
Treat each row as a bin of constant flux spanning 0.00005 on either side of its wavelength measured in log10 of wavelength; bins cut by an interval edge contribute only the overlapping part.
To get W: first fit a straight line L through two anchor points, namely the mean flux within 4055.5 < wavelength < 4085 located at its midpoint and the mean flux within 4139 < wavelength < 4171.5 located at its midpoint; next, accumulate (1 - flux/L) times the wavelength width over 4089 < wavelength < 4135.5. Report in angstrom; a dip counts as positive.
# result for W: -0.9 angstrom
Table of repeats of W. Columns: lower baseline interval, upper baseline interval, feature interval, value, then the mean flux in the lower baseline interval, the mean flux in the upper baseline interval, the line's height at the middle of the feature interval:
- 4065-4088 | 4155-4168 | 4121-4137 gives 0.7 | 18.7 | 19.1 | 18.9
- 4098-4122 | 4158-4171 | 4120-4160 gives 2.8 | 18.4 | 19.7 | 19.1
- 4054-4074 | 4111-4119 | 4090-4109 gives 0.3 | 18.6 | 18.9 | 18.8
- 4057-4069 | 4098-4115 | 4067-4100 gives -1.6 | 17.8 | 18.1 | 17.9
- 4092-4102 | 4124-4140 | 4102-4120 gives -0.2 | 18.3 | 18.4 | 18.4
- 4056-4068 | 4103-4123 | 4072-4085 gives 0.2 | 18.1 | 18.8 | 18.3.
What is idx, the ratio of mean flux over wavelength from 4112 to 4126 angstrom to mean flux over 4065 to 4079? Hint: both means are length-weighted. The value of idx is 1.05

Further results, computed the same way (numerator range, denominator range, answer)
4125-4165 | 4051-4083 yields 0.96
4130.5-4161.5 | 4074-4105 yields 0.96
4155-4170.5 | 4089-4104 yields 1.03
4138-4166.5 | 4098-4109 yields 1.02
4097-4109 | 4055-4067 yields 0.97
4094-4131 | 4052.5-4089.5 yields 0.99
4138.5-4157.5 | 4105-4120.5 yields 0.89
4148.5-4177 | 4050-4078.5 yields 0.98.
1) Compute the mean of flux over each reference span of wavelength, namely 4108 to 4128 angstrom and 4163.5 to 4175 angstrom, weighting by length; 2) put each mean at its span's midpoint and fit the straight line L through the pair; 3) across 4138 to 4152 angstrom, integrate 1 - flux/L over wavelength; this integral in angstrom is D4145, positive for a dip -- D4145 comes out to 1.1 angstrom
